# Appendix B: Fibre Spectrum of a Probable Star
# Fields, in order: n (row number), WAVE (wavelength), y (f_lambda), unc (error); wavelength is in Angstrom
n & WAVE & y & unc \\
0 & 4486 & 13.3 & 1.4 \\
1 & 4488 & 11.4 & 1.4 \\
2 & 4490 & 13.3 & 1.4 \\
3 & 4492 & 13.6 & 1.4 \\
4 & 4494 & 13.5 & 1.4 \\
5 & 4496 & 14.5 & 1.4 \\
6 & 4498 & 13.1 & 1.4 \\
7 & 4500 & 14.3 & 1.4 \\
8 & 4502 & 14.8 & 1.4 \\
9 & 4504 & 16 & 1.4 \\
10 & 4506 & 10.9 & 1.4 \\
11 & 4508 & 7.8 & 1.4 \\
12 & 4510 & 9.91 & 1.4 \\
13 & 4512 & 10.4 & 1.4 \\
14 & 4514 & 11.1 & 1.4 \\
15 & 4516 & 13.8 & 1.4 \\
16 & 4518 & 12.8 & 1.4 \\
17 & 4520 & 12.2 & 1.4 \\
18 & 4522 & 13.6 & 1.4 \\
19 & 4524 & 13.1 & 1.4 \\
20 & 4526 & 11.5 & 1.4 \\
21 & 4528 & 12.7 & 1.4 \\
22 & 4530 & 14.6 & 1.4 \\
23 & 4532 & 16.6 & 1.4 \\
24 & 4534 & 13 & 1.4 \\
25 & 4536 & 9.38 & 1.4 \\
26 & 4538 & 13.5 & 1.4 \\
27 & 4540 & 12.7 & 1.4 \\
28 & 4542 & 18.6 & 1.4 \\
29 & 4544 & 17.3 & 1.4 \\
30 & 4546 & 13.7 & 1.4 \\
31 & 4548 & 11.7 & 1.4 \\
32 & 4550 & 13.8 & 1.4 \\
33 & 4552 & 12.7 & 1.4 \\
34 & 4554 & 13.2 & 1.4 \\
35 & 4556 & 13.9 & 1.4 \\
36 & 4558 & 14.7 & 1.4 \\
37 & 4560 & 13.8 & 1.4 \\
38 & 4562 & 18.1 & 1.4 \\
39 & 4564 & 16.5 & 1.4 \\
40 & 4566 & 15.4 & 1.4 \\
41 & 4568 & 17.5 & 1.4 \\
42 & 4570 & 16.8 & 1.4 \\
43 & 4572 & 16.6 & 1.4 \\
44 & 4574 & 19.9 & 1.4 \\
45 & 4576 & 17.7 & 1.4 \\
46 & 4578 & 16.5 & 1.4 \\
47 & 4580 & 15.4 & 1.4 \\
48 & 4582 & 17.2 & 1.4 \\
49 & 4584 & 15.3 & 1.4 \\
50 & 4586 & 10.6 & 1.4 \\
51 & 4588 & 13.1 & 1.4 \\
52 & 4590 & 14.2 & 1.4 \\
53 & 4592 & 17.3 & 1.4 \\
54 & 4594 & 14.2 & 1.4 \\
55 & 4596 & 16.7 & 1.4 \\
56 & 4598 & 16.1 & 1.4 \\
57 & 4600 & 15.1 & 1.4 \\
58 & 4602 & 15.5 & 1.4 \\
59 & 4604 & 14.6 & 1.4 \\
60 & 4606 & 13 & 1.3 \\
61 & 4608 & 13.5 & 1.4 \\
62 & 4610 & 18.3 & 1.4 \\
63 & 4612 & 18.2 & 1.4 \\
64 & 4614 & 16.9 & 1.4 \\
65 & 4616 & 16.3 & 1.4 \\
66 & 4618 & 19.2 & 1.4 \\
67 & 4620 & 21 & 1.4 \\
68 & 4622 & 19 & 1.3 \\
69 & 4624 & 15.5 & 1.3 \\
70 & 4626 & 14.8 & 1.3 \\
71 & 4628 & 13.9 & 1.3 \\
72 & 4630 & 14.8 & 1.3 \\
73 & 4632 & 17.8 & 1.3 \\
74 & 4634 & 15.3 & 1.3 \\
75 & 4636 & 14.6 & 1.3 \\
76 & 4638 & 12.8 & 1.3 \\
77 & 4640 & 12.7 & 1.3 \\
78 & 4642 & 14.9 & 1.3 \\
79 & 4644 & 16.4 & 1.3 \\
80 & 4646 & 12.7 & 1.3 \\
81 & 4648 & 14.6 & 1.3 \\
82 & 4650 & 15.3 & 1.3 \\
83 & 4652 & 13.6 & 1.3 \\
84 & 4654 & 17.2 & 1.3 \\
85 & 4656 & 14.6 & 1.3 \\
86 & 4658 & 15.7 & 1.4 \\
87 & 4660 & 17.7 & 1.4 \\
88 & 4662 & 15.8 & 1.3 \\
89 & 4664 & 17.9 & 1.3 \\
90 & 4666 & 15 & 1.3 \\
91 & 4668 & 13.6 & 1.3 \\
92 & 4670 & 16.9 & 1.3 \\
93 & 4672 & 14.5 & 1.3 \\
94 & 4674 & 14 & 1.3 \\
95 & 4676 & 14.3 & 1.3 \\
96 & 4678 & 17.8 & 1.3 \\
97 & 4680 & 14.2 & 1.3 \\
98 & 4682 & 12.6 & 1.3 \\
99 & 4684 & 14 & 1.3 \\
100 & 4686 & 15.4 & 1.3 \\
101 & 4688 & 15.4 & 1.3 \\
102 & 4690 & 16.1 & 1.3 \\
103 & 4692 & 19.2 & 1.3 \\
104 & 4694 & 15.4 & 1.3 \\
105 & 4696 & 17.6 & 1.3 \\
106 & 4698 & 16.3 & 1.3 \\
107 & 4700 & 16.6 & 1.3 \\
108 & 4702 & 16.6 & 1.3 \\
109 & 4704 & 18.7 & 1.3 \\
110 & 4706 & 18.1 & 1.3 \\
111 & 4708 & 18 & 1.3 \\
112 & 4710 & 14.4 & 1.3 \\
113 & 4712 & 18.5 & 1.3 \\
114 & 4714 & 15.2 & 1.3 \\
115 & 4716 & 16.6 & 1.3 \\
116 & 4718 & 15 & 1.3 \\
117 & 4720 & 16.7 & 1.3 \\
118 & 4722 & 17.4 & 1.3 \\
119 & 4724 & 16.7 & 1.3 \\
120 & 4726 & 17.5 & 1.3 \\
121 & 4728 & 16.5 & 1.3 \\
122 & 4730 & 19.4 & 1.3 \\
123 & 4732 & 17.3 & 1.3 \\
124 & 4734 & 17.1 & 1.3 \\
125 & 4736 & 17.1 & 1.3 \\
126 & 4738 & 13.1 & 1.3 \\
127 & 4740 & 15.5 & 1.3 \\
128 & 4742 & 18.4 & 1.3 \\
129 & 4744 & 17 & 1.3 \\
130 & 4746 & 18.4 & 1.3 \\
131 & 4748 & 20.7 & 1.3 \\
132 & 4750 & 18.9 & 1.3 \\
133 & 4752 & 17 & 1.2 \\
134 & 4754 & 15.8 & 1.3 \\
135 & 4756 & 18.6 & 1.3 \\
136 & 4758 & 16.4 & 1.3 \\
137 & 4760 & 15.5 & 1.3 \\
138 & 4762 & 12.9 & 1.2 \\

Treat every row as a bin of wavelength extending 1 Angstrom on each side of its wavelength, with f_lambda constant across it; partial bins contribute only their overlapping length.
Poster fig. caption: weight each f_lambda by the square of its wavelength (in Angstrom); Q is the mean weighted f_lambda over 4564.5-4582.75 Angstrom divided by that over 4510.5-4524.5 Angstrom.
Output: 1.41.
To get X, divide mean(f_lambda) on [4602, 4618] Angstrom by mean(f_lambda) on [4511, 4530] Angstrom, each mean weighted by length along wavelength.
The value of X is 1.28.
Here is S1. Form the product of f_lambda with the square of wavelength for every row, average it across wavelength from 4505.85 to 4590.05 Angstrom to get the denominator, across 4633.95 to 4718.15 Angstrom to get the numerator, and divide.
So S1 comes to 1.17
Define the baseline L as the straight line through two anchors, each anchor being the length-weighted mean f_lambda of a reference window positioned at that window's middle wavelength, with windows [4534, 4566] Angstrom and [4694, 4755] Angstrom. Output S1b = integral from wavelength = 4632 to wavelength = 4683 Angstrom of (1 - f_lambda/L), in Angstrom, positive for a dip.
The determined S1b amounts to 2.94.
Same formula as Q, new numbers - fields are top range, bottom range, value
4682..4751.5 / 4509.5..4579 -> 1.27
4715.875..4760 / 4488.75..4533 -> 1.46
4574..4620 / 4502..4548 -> 1.26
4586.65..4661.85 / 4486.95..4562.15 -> 1.23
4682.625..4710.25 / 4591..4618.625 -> 1.08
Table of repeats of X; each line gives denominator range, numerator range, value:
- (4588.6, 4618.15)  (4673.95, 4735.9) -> 1.04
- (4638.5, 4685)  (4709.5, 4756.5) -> 1.13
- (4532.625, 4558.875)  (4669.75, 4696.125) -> 1.12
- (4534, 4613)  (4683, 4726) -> 1.09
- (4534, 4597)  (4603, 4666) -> 1.05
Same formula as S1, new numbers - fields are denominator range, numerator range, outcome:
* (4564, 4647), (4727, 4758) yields 1.17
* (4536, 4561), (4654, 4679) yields 1.19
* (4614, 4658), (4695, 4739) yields 1.12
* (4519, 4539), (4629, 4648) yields 1.18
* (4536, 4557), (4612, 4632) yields 1.26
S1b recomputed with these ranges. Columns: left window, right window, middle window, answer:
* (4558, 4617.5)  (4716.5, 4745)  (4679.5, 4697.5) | 0.98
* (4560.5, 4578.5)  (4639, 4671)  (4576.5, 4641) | 2.61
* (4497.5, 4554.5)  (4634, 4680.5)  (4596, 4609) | -0.50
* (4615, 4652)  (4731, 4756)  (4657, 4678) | 0.59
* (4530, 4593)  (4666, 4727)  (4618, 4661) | 0.24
